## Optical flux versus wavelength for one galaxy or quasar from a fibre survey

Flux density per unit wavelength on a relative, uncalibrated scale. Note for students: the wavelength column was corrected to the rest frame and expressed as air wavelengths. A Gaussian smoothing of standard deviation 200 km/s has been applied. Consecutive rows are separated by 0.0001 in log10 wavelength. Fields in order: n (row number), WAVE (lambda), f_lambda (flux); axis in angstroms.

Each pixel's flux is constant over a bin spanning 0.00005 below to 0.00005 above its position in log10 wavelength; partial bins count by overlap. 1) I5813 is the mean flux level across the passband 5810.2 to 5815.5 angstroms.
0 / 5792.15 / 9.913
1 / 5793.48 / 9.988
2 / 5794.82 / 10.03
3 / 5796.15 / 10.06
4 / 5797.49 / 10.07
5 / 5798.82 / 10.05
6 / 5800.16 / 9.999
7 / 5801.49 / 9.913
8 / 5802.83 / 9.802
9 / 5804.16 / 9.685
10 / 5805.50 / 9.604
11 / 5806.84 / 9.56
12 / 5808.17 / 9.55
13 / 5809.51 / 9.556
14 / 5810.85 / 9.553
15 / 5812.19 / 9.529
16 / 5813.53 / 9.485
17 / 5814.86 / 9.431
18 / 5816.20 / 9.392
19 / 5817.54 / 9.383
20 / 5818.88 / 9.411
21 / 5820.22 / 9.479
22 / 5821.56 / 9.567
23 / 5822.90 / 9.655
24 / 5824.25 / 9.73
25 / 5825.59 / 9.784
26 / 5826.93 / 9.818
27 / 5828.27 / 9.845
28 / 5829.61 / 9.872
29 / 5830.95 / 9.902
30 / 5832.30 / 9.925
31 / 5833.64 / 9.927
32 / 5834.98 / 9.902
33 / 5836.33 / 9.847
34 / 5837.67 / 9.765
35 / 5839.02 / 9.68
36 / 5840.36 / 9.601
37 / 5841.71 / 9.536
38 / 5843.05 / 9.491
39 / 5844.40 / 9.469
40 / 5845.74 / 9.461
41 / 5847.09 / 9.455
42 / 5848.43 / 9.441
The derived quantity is 9.51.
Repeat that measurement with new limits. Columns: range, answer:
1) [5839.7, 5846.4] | 9.51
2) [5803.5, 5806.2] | 9.62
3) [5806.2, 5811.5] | 9.56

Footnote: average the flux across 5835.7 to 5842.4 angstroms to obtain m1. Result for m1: 9.69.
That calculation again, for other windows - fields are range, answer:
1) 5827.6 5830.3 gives 9.88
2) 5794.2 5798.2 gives 10.1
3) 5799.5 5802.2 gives 9.96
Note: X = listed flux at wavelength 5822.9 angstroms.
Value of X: 9.655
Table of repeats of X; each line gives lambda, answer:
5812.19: 9.529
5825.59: 9.784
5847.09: 9.455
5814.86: 9.431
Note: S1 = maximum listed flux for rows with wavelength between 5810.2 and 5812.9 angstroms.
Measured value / 9.553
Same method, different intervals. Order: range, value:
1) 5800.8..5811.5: 9.913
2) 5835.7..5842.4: 9.847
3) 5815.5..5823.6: 9.655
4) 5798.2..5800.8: 10.05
